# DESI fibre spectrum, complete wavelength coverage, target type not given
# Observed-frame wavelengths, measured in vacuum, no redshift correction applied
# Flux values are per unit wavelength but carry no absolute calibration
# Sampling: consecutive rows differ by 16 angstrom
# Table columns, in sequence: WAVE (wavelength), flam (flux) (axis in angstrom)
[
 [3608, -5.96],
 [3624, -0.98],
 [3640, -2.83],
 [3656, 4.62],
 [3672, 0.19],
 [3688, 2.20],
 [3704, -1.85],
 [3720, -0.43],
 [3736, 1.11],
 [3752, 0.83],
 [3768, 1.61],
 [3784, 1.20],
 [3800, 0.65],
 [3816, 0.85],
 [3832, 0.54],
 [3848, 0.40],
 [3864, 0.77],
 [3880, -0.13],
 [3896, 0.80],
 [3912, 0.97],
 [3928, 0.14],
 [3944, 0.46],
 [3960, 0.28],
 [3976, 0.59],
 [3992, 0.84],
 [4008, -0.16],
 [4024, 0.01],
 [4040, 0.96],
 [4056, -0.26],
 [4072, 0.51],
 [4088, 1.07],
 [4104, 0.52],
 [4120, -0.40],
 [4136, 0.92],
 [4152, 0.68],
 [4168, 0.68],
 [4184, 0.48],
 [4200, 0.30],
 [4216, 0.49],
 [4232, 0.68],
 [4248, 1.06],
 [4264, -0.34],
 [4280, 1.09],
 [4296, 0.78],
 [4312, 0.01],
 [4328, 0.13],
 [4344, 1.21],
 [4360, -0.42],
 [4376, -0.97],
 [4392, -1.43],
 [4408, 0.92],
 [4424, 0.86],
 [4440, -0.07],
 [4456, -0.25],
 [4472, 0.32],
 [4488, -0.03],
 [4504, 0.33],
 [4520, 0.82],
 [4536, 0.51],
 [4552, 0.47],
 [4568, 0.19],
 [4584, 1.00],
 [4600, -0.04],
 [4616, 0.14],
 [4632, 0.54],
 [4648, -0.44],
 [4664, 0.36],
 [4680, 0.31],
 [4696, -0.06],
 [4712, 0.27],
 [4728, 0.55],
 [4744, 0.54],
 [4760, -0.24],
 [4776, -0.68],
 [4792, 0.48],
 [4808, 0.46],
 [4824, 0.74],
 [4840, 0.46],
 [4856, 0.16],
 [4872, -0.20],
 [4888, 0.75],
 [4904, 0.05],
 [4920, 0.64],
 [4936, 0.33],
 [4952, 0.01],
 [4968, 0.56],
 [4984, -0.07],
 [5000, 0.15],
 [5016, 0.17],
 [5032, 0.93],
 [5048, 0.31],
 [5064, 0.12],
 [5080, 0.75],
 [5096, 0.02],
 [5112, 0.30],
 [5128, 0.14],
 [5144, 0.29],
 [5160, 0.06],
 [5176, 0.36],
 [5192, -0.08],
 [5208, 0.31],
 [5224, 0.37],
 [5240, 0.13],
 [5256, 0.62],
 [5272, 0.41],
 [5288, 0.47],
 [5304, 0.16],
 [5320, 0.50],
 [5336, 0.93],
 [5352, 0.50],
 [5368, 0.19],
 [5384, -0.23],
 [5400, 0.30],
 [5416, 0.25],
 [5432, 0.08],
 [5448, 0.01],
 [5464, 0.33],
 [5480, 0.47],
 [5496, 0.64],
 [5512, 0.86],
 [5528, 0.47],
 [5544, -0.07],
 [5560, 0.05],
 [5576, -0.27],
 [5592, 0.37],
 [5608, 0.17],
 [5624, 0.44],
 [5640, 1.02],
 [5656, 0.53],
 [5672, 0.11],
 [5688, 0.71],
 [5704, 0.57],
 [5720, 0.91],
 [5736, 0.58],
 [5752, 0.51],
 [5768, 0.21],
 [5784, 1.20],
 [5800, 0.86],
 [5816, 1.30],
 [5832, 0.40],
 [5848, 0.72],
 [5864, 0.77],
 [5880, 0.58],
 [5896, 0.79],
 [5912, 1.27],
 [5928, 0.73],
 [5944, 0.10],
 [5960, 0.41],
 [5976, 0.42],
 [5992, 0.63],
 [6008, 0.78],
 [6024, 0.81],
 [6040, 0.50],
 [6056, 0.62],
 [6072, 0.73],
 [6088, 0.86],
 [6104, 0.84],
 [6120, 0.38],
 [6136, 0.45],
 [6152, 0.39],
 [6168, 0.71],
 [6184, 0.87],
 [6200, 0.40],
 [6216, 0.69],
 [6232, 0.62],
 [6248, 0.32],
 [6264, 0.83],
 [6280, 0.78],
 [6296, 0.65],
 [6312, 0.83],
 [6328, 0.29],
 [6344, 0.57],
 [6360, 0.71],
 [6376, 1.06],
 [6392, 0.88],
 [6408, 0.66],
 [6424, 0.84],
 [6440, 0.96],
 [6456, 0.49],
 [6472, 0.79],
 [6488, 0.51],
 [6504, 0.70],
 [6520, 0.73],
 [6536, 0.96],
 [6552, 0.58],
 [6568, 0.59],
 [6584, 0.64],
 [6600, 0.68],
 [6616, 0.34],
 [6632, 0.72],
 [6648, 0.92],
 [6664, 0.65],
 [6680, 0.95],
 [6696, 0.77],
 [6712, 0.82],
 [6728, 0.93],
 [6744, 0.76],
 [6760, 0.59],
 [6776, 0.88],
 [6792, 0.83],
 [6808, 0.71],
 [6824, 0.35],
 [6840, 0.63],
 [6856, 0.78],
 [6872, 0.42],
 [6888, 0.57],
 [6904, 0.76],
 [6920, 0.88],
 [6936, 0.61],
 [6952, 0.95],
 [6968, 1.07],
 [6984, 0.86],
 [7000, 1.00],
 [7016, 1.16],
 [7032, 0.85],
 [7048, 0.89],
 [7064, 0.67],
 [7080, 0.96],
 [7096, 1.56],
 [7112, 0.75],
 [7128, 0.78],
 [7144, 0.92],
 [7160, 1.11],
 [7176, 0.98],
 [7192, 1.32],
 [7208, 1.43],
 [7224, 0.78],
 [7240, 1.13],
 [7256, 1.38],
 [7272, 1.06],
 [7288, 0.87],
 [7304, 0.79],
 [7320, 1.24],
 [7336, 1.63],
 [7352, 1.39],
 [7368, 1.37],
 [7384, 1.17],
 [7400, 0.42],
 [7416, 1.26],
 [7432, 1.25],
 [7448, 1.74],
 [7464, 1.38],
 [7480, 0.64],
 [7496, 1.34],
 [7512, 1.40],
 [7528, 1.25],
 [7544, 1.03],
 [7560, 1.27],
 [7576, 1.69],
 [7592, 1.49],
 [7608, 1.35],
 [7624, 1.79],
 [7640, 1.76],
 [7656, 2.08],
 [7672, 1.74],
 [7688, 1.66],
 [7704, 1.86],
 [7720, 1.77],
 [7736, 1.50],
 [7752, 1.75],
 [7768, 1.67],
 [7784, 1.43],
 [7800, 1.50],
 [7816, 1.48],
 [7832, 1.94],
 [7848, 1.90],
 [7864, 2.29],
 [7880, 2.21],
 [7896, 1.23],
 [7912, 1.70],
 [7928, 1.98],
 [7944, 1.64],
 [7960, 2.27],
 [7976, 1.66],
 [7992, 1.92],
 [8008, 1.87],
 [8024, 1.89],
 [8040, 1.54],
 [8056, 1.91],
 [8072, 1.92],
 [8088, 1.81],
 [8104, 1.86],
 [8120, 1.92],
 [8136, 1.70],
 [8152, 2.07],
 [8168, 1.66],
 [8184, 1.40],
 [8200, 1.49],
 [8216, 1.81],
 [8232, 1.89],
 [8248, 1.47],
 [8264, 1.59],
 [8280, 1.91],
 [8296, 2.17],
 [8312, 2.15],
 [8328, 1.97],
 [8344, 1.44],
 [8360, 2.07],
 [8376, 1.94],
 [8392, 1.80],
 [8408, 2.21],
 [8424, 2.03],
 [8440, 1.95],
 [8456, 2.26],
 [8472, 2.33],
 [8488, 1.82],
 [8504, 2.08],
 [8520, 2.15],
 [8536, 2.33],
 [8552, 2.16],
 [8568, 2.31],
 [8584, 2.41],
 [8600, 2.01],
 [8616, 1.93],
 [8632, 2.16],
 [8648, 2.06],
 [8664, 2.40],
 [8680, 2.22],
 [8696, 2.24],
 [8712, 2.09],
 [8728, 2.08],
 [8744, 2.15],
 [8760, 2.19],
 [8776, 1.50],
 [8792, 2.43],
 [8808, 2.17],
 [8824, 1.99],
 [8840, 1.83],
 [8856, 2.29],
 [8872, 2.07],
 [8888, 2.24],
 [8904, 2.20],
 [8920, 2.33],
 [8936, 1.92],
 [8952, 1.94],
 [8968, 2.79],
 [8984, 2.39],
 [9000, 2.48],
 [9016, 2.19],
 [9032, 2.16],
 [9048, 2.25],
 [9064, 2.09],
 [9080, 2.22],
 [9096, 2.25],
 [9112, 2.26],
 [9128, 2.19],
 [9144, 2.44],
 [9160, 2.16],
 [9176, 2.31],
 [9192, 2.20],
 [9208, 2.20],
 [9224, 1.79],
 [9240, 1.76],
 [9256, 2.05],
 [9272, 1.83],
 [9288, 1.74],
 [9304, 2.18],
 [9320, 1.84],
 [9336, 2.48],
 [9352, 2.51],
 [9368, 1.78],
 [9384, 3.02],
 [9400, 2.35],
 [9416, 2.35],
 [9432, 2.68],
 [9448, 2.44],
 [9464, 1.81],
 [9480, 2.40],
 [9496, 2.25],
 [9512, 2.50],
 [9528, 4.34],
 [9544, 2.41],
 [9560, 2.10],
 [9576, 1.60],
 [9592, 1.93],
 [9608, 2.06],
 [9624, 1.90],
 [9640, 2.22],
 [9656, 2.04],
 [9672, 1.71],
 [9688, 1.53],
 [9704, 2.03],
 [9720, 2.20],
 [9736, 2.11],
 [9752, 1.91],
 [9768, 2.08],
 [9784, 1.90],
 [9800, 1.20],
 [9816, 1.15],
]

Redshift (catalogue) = 0.902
